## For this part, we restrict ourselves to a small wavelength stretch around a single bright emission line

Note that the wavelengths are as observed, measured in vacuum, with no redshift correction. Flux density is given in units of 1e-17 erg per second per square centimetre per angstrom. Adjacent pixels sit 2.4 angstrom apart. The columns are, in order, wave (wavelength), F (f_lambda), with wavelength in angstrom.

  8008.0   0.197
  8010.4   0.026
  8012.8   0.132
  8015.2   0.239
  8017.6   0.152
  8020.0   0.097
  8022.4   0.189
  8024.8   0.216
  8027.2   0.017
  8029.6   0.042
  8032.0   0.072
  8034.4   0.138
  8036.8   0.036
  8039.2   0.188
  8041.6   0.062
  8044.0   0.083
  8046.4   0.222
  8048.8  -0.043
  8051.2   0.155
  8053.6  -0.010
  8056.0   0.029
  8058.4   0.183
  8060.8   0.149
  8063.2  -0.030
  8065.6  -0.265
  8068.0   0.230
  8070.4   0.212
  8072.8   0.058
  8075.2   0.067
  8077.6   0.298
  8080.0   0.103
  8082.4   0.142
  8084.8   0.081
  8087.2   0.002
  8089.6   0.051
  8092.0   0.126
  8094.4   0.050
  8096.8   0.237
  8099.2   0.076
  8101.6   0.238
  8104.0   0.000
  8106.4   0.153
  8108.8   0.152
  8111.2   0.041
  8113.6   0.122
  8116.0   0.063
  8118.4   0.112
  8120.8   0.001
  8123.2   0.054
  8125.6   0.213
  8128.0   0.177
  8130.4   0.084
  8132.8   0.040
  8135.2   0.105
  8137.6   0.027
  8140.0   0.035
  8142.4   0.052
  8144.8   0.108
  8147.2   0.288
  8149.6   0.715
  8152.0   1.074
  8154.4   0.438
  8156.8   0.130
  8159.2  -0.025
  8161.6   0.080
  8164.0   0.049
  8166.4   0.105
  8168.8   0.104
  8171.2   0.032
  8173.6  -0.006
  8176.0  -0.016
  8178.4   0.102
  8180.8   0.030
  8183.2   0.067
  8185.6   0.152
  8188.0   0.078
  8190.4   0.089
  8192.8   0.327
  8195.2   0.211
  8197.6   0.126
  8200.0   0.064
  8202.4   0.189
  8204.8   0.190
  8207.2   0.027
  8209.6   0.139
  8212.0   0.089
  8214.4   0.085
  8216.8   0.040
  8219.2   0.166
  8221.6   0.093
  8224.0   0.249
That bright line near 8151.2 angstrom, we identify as H-gamma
